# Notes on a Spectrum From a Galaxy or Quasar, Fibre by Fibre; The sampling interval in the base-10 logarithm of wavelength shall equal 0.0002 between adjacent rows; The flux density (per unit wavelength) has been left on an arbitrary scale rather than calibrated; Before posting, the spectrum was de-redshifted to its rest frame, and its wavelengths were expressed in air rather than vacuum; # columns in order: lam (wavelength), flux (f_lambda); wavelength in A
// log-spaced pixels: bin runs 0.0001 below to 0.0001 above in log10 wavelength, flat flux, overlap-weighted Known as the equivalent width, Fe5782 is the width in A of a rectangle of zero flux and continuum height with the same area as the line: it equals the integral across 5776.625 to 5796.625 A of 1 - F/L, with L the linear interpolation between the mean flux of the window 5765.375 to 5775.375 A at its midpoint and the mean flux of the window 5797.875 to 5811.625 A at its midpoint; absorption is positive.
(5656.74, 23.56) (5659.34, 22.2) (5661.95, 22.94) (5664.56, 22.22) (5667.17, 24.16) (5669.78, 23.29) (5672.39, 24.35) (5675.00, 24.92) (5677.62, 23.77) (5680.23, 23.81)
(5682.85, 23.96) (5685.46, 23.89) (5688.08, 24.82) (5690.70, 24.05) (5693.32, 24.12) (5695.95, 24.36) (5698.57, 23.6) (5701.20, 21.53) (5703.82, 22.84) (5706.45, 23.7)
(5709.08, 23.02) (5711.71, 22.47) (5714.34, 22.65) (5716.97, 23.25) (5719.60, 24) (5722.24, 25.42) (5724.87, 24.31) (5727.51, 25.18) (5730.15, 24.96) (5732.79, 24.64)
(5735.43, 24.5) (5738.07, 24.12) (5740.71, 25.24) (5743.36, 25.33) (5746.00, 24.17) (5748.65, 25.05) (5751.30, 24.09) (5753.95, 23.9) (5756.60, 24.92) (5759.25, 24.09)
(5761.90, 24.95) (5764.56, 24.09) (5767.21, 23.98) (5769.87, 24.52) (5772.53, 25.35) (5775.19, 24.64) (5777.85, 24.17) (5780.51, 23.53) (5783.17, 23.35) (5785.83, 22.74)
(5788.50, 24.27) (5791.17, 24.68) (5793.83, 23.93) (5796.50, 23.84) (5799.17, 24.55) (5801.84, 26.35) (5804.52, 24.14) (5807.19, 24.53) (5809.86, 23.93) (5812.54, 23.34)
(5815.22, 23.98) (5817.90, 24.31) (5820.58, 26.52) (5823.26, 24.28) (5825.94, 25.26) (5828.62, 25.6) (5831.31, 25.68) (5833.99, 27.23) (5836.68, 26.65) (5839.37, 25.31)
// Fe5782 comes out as 0.7 A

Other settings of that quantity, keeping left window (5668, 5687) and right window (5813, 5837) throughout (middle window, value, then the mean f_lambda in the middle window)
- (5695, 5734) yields 1.03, 23.7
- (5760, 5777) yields 0.20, 24.6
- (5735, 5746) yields -0.07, 24.8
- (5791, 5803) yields 0.23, 24.7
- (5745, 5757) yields 0.15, 24.4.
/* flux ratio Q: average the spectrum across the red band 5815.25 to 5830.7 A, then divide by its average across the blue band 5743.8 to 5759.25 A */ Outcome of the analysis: 1.03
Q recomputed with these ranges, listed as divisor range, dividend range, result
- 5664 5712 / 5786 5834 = 1.04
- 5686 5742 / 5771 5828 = 1.02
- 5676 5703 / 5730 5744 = 1.04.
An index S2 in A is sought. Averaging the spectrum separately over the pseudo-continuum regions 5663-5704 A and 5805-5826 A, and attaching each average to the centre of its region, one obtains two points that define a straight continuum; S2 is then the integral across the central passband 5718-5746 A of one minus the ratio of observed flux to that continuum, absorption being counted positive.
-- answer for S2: -0.8 A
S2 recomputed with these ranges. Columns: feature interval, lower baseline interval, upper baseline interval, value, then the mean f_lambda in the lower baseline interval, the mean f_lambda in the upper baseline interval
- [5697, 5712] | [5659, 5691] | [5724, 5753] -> 0.79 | 23.8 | 24.7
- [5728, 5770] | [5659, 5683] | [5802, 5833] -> -0.56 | 23.6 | 24.8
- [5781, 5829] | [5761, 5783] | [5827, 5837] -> 1.88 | 24.3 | 26.2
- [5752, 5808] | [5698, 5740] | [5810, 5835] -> 0.51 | 23.8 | 25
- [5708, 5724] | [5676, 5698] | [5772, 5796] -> 0.38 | 24.1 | 24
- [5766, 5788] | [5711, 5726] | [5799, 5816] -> 0.12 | 23.7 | 24.4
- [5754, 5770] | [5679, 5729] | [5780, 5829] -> -0.18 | 23.7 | 24.4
